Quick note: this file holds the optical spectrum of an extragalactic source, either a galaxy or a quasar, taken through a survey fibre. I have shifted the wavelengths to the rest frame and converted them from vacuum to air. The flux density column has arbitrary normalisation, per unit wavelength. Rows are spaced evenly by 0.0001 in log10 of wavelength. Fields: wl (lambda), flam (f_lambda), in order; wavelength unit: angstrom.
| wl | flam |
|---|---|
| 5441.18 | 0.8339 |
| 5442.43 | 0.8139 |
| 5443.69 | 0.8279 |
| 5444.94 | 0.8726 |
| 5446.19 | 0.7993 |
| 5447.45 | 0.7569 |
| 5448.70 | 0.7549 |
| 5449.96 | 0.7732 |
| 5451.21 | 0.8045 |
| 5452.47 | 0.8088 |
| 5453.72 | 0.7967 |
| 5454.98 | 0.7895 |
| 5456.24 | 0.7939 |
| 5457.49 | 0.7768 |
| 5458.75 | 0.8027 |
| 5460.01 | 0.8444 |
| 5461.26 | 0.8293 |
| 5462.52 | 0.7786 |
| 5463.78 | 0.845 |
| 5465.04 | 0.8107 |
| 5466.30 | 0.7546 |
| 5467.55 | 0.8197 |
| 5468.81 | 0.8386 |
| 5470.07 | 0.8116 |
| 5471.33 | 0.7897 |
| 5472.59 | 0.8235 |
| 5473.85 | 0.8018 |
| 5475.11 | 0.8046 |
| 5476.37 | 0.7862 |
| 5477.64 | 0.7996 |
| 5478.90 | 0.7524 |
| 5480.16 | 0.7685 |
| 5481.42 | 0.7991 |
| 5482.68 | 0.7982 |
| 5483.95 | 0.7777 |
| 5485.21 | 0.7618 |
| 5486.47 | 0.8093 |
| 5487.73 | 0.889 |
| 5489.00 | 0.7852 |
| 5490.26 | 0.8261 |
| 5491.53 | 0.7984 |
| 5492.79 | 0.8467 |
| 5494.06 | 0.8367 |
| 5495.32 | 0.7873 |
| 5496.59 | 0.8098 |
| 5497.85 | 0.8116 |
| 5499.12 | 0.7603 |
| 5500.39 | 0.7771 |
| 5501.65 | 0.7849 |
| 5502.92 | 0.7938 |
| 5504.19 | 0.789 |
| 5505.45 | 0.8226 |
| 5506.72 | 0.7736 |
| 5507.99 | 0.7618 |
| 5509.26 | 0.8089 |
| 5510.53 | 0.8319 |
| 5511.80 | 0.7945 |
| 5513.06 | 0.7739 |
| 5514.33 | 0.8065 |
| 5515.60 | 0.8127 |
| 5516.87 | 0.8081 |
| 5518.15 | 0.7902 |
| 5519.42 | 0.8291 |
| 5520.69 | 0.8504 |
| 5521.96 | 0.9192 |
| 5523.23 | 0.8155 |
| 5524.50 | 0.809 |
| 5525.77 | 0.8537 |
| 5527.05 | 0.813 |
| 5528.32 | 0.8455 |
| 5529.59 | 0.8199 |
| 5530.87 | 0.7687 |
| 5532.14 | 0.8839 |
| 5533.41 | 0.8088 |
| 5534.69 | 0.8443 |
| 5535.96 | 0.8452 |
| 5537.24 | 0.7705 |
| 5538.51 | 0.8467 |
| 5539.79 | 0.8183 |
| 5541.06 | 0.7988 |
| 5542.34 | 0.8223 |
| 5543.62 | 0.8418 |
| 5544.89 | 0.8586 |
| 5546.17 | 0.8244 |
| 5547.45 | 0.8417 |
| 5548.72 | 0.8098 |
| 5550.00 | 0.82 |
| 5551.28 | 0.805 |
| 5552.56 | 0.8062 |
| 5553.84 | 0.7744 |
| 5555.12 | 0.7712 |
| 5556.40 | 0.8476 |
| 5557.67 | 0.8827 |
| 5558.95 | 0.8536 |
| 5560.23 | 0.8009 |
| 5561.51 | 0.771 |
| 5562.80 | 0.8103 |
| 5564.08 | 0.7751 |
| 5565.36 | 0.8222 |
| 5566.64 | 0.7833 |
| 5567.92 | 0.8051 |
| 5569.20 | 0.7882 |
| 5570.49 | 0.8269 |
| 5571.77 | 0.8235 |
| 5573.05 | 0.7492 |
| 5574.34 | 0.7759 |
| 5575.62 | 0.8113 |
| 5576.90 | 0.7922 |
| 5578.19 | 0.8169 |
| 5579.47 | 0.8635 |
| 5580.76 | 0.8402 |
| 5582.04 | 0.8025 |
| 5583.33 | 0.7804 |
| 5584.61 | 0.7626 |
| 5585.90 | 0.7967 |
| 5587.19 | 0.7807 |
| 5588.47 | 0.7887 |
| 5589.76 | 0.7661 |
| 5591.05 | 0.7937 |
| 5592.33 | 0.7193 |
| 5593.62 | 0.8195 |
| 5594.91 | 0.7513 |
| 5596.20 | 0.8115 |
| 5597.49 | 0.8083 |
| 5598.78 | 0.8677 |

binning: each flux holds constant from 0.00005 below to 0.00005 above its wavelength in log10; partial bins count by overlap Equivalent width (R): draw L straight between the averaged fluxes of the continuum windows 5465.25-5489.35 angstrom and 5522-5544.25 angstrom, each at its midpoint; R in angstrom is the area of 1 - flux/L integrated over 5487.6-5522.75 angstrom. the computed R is 0.2 angstrom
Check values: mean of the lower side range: 0.799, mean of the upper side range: 0.826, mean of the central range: 0.809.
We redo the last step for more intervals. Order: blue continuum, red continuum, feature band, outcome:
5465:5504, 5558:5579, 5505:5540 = -0.8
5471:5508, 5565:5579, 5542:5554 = -0.3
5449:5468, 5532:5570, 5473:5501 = 0.2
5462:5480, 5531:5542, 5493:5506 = 0.2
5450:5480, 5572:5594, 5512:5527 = -0.5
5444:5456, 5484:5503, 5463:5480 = 0.0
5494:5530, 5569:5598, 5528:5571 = -0.8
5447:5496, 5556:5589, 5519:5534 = -0.6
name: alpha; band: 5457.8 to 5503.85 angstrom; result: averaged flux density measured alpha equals 0.803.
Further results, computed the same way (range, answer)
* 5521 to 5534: 0.835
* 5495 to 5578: 0.811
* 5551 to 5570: 0.806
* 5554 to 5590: 0.803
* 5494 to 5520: 0.797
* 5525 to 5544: 0.825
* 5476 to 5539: 0.809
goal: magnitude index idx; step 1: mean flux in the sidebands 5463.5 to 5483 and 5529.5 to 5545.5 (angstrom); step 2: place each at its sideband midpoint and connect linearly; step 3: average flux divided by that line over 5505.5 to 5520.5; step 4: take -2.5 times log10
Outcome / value 0.019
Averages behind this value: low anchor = 0.8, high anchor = 0.825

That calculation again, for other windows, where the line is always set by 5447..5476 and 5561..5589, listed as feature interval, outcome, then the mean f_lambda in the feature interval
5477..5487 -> 0.02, 0.783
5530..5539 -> -0.03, 0.824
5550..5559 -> -0.03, 0.818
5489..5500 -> -0.01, 0.807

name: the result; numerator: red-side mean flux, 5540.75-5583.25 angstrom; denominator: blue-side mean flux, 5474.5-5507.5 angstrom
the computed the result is 1.0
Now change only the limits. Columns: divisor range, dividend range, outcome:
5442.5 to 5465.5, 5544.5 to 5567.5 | 1.01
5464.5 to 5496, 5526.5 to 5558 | 1.02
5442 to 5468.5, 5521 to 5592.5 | 1.01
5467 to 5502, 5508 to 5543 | 1.02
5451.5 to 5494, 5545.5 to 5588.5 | 1.00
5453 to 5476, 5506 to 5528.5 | 1.01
